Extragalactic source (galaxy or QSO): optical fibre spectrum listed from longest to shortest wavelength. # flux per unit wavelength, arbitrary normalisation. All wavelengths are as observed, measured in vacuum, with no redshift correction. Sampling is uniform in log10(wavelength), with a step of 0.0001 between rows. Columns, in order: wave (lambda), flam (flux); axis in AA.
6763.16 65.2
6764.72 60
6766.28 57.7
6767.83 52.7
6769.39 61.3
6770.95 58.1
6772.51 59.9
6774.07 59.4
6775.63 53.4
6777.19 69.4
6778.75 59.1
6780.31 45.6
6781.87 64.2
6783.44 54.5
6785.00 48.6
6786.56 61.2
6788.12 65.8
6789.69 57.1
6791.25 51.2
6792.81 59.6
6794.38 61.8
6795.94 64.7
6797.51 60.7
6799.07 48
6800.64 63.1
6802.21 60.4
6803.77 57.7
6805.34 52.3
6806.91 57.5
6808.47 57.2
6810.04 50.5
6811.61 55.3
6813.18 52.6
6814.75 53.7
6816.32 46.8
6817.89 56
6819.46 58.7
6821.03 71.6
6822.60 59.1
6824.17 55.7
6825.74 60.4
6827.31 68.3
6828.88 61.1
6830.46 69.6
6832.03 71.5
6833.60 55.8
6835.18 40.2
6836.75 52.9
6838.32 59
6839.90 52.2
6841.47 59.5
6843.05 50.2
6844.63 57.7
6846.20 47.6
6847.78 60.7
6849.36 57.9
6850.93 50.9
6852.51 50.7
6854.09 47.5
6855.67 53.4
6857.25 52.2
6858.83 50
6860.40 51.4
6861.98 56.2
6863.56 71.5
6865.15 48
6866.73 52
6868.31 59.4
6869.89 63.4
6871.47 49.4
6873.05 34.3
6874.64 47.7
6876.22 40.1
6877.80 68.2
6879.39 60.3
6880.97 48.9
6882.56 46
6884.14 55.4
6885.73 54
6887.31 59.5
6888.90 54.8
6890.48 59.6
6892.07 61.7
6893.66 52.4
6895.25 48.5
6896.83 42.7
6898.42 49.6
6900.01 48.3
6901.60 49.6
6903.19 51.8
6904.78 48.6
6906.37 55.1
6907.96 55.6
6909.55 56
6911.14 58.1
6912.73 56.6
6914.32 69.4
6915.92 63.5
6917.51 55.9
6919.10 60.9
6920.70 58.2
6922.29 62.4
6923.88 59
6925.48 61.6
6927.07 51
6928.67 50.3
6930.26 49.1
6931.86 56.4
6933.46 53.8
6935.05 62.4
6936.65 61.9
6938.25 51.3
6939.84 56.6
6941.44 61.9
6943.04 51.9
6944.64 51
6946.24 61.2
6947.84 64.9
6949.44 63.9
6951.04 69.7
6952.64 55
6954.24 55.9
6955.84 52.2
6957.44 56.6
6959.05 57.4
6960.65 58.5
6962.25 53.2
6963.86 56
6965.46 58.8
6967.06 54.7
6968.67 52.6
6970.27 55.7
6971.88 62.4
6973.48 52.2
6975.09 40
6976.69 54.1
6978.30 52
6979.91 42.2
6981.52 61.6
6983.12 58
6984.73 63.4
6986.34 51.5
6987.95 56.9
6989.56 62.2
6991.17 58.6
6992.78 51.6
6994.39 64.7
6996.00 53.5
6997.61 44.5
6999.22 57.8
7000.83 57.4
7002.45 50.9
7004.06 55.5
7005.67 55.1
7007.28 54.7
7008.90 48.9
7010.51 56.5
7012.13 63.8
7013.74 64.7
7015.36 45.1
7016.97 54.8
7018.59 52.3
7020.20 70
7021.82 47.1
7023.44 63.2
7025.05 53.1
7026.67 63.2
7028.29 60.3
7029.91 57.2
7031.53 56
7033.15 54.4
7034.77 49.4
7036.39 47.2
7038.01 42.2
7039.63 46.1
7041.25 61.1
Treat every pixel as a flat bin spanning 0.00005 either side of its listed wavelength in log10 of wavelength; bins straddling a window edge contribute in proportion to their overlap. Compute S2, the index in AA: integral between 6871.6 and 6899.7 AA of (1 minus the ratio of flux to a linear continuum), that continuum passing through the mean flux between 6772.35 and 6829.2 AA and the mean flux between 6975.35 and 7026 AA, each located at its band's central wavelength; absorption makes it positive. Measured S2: 2.5 AA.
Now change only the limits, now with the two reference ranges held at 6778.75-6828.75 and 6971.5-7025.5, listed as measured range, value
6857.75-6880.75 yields 1.3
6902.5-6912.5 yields 0.3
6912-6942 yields -1.0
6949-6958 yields -0.5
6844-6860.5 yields 1.2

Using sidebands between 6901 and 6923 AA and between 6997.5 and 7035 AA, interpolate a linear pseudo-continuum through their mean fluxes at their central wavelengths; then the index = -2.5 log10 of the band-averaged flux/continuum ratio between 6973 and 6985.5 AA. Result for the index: 0.07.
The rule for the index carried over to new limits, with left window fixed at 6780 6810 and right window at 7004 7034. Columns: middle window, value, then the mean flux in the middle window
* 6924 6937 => 0.02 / 55.8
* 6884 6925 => 0.03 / 55.7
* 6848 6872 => 0.05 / 54.5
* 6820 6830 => -0.10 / 62.8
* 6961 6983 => 0.06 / 53.8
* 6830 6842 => 0.00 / 57.3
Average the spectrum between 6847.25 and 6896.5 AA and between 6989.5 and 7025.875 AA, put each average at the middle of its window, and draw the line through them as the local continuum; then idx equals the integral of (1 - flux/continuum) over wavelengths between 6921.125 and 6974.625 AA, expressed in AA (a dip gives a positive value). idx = -2.0 AA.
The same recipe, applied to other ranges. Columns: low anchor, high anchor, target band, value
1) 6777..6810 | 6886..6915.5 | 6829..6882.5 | 1.5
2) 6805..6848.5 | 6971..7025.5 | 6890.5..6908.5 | 1.5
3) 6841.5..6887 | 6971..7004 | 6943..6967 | -1.5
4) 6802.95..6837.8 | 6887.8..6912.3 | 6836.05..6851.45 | 0.3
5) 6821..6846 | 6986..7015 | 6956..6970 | 0.2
